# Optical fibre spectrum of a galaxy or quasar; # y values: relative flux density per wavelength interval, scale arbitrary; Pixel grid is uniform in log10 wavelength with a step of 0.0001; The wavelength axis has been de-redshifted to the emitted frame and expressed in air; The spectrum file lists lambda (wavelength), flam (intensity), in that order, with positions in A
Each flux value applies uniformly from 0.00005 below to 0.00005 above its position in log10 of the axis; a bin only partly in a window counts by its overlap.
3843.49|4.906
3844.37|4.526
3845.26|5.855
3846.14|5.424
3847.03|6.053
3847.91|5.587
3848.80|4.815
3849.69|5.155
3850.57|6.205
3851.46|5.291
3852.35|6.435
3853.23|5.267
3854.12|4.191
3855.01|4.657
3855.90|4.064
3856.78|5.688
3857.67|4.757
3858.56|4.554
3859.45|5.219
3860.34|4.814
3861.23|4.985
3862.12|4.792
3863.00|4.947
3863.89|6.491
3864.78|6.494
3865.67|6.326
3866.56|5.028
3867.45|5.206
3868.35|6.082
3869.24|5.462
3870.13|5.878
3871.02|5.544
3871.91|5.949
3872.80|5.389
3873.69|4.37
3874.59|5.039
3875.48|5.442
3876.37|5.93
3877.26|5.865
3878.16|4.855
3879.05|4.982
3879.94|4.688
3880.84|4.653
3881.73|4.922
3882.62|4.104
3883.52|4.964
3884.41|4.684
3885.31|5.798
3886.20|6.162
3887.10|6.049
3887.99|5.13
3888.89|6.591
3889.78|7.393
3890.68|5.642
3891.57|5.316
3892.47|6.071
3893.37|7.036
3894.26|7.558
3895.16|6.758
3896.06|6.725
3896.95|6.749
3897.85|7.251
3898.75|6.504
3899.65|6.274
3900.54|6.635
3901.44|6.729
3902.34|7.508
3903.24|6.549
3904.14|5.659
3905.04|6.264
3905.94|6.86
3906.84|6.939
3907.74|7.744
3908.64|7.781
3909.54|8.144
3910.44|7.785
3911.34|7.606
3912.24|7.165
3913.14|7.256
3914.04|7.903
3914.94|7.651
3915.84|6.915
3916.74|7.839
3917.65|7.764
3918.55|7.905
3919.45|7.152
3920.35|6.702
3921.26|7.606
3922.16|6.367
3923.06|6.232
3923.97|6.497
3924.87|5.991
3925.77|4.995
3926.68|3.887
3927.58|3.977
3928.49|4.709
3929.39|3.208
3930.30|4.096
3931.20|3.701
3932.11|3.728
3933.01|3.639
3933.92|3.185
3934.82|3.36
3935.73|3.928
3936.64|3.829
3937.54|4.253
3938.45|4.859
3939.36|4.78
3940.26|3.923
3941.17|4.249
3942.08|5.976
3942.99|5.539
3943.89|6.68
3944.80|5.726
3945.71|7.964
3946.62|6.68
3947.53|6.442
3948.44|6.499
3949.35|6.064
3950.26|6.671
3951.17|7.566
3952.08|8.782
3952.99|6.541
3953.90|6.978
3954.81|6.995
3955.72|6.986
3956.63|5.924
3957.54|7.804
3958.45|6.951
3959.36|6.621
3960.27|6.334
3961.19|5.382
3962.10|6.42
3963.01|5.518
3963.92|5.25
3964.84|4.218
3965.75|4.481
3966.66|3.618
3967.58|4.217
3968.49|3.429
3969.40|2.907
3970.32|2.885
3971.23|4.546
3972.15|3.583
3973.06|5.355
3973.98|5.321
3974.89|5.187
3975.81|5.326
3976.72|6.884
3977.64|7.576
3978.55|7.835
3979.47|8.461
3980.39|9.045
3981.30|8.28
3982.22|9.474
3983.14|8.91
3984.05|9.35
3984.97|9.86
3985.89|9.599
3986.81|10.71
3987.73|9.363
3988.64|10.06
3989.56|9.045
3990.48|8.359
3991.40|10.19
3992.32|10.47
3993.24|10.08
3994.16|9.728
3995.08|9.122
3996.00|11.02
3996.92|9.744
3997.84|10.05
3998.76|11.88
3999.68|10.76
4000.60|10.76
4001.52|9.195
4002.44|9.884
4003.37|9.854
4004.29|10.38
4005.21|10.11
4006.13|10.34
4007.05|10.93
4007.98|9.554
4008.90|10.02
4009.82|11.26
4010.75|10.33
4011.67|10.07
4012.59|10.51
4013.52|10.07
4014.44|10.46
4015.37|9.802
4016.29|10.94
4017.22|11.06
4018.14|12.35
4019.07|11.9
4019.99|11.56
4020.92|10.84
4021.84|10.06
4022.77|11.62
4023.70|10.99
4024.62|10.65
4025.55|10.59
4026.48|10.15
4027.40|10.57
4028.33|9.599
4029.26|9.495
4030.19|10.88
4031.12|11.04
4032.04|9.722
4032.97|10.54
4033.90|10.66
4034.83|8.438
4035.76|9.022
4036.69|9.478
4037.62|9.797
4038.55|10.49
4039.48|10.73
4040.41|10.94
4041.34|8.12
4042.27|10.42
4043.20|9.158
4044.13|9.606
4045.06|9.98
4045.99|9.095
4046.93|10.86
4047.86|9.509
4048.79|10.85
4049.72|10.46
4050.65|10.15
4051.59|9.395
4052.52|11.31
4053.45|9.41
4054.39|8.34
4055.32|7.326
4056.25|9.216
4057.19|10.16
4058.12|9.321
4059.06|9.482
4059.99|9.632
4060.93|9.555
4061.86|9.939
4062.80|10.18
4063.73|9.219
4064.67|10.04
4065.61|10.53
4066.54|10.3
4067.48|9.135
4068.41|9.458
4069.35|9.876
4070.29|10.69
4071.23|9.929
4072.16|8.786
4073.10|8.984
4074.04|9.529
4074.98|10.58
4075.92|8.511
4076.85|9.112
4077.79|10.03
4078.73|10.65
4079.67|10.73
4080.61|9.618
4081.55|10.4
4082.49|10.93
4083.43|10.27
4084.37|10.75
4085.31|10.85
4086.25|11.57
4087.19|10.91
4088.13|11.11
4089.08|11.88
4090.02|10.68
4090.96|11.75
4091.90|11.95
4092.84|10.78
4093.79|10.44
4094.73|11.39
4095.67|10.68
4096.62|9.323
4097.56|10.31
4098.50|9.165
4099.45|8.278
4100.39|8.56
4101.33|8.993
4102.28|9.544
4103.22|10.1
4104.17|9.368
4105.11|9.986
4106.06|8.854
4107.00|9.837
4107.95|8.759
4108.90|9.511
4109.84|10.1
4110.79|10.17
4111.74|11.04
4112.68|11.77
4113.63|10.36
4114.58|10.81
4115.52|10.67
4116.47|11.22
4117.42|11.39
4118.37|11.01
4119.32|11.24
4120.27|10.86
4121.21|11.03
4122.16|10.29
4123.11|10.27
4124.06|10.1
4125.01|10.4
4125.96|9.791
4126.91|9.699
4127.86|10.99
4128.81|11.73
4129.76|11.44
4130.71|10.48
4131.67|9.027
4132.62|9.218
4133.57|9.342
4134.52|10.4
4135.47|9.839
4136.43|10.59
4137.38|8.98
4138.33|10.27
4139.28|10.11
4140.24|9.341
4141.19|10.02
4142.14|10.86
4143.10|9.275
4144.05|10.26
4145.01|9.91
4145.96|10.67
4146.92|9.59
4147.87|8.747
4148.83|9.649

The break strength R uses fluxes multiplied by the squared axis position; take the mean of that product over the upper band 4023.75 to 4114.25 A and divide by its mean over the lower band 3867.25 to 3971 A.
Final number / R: 1.8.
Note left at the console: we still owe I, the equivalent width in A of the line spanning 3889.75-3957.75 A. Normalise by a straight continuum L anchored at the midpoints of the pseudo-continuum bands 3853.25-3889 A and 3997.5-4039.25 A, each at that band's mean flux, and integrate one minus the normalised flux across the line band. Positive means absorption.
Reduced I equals 7.7 A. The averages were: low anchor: 5.26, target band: 6.2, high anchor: 10.4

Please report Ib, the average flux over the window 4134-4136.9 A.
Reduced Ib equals 10.2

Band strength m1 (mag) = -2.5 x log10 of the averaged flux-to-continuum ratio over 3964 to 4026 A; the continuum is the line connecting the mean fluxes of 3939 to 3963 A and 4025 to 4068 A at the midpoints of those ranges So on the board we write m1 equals -0.10 mag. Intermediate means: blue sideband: 6.39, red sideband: 9.85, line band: 8.9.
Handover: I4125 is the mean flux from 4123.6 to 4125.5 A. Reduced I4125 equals 10.2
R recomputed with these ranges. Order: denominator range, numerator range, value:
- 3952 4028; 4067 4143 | 1.26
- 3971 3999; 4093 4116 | 1.23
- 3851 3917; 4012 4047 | 1.85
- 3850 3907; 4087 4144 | 2.02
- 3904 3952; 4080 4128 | 1.90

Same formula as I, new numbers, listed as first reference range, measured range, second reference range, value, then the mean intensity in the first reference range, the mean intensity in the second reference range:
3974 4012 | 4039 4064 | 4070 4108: 0.3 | 9.44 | 10.1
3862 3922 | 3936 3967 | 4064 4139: 6.1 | 6.3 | 10.2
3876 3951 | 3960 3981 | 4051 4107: 5.6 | 5.96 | 9.96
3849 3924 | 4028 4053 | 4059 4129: -2.3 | 6.09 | 10.2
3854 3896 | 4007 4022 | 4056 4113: -3.8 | 5.48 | 10.1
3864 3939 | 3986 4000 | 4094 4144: -4.3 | 5.9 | 10.1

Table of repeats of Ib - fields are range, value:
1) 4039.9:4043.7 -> 9.68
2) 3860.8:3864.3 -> 5.31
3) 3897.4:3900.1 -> 6.68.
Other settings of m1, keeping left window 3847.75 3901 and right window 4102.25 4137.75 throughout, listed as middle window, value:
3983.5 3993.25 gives -0.24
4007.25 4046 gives -0.21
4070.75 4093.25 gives -0.09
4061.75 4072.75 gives -0.06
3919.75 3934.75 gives 0.32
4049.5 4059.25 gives -0.05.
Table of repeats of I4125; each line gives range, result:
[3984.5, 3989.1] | 9.91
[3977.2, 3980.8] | 8.22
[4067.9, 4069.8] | 9.67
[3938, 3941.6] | 4.46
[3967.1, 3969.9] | 3.5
